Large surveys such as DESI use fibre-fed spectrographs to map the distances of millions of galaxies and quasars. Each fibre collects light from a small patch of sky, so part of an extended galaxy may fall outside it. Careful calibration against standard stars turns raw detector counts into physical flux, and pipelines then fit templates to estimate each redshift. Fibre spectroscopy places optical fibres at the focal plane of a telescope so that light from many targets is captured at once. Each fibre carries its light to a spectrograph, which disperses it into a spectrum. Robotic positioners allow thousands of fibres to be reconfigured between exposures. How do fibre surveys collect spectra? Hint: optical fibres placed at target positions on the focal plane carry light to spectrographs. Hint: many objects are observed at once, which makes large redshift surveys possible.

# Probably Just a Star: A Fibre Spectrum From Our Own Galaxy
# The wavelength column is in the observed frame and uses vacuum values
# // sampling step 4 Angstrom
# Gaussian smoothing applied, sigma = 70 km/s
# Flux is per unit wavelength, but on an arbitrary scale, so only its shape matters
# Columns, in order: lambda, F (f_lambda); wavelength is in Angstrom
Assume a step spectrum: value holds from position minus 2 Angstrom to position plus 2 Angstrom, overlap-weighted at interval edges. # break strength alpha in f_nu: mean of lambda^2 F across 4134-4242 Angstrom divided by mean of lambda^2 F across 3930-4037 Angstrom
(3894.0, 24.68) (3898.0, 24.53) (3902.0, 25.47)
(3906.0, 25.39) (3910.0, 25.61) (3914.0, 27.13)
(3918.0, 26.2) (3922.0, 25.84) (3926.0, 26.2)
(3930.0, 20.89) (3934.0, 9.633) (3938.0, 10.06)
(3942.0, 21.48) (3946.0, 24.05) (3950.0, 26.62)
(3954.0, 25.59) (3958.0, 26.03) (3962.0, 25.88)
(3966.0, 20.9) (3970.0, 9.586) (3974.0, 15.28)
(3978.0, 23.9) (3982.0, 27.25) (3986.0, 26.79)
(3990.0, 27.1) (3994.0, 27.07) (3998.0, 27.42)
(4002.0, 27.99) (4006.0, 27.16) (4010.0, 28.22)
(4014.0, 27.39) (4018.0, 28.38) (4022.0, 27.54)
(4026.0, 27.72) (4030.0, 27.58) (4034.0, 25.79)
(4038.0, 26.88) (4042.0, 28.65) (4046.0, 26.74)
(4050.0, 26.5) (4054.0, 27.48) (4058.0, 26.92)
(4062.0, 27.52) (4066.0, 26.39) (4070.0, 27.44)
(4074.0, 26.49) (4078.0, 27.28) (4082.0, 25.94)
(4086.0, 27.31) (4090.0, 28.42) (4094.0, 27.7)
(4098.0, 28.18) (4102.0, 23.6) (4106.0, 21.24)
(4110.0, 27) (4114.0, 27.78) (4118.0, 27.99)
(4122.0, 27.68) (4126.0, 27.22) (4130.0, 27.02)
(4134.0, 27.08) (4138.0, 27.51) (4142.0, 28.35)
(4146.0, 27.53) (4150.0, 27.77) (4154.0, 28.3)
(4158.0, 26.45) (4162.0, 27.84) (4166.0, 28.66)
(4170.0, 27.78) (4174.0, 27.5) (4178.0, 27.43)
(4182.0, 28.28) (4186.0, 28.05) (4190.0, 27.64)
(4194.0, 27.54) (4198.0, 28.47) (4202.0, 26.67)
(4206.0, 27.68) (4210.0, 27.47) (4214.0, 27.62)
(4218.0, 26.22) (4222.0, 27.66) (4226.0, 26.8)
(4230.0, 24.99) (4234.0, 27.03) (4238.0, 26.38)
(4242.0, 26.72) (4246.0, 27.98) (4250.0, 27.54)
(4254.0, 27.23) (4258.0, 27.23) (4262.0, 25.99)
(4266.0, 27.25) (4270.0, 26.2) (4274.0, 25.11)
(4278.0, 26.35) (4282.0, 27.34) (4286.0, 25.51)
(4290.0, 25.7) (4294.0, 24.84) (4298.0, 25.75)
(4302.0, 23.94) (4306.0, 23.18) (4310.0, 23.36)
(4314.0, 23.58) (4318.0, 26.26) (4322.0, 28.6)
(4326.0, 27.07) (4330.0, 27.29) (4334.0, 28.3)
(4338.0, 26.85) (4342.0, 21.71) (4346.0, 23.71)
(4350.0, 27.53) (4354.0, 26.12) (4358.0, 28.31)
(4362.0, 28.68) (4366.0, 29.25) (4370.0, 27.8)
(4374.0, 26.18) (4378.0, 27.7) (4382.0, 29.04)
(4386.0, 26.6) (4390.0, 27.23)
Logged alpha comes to 1.3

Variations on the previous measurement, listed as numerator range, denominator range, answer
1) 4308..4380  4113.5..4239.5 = 1.05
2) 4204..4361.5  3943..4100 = 1.14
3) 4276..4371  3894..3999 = 1.35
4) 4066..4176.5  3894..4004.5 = 1.26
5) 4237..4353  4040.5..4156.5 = 1.06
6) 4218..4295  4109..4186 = 1.01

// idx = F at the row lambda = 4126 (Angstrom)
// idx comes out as 27.22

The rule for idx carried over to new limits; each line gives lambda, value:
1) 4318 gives 26.26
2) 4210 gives 27.47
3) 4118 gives 27.99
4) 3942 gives 21.48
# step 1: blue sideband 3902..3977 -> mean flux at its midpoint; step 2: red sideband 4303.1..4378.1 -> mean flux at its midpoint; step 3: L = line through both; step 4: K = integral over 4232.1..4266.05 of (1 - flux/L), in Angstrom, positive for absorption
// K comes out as -2.3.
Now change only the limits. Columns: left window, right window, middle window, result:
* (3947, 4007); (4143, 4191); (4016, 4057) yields -3.2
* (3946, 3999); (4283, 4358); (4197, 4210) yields -1.3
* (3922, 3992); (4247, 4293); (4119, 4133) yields -1.8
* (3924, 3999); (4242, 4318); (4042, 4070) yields -4.7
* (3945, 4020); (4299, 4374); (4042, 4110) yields -3.8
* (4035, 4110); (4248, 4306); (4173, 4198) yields -1.4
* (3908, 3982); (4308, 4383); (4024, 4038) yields -2.5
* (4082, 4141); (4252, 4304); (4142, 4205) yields -2.9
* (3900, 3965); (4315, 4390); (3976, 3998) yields -2.6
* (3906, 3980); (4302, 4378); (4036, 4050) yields -2.7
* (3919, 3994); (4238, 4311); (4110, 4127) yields -2.5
